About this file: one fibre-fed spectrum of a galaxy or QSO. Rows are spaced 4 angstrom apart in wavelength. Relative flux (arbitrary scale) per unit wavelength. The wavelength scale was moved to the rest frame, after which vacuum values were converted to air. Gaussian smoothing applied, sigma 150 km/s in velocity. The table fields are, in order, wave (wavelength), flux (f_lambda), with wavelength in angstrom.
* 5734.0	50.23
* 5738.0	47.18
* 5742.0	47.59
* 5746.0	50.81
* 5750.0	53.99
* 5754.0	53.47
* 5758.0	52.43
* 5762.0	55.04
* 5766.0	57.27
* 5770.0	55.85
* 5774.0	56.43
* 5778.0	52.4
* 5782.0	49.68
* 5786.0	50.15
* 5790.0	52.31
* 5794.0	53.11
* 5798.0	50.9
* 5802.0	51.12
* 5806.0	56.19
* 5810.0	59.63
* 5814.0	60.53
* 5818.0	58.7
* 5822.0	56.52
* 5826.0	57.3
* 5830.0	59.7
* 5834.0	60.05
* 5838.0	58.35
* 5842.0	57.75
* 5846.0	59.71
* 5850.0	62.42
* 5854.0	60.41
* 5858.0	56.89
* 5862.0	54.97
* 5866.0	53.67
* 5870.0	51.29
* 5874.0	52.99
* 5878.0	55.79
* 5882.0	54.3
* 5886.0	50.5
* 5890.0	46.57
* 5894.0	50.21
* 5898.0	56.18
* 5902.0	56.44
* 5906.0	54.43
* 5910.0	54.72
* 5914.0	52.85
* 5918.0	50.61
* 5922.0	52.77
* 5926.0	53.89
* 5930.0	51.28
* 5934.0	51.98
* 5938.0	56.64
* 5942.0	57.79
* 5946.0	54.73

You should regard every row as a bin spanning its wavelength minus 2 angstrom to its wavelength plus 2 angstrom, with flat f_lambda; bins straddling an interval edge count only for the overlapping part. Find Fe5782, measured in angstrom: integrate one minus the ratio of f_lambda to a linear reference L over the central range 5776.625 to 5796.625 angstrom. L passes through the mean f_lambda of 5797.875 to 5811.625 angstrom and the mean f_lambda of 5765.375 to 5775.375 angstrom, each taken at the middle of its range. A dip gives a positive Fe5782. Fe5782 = 1.5 angstrom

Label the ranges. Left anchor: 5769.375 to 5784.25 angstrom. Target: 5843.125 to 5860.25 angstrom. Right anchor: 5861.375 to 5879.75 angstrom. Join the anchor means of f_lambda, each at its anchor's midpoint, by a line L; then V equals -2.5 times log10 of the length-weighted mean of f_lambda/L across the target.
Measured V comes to -0.12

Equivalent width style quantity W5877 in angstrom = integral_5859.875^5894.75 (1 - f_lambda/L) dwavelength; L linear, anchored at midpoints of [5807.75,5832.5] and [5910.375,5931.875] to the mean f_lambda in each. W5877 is 1.80 angstrom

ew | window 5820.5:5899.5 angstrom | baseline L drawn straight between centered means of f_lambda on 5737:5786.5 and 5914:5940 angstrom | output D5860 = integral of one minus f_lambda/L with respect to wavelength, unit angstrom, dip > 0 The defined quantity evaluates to -4.5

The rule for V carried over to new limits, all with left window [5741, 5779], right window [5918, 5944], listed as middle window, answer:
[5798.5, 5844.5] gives -0.08 mag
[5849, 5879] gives -0.04 mag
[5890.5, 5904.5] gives 0.01 mag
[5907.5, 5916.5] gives 0.00 mag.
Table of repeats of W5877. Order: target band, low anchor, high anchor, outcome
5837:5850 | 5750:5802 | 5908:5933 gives -1.5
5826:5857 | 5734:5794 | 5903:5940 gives -3.9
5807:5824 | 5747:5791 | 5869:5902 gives -1.8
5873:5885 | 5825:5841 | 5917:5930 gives 0.3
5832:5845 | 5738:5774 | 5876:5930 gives -1.4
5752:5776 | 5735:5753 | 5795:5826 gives -1.4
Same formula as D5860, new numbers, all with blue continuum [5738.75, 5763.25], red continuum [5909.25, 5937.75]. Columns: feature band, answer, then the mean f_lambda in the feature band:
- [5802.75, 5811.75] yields -0.8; 56.9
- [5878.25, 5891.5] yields 0.3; 51.3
